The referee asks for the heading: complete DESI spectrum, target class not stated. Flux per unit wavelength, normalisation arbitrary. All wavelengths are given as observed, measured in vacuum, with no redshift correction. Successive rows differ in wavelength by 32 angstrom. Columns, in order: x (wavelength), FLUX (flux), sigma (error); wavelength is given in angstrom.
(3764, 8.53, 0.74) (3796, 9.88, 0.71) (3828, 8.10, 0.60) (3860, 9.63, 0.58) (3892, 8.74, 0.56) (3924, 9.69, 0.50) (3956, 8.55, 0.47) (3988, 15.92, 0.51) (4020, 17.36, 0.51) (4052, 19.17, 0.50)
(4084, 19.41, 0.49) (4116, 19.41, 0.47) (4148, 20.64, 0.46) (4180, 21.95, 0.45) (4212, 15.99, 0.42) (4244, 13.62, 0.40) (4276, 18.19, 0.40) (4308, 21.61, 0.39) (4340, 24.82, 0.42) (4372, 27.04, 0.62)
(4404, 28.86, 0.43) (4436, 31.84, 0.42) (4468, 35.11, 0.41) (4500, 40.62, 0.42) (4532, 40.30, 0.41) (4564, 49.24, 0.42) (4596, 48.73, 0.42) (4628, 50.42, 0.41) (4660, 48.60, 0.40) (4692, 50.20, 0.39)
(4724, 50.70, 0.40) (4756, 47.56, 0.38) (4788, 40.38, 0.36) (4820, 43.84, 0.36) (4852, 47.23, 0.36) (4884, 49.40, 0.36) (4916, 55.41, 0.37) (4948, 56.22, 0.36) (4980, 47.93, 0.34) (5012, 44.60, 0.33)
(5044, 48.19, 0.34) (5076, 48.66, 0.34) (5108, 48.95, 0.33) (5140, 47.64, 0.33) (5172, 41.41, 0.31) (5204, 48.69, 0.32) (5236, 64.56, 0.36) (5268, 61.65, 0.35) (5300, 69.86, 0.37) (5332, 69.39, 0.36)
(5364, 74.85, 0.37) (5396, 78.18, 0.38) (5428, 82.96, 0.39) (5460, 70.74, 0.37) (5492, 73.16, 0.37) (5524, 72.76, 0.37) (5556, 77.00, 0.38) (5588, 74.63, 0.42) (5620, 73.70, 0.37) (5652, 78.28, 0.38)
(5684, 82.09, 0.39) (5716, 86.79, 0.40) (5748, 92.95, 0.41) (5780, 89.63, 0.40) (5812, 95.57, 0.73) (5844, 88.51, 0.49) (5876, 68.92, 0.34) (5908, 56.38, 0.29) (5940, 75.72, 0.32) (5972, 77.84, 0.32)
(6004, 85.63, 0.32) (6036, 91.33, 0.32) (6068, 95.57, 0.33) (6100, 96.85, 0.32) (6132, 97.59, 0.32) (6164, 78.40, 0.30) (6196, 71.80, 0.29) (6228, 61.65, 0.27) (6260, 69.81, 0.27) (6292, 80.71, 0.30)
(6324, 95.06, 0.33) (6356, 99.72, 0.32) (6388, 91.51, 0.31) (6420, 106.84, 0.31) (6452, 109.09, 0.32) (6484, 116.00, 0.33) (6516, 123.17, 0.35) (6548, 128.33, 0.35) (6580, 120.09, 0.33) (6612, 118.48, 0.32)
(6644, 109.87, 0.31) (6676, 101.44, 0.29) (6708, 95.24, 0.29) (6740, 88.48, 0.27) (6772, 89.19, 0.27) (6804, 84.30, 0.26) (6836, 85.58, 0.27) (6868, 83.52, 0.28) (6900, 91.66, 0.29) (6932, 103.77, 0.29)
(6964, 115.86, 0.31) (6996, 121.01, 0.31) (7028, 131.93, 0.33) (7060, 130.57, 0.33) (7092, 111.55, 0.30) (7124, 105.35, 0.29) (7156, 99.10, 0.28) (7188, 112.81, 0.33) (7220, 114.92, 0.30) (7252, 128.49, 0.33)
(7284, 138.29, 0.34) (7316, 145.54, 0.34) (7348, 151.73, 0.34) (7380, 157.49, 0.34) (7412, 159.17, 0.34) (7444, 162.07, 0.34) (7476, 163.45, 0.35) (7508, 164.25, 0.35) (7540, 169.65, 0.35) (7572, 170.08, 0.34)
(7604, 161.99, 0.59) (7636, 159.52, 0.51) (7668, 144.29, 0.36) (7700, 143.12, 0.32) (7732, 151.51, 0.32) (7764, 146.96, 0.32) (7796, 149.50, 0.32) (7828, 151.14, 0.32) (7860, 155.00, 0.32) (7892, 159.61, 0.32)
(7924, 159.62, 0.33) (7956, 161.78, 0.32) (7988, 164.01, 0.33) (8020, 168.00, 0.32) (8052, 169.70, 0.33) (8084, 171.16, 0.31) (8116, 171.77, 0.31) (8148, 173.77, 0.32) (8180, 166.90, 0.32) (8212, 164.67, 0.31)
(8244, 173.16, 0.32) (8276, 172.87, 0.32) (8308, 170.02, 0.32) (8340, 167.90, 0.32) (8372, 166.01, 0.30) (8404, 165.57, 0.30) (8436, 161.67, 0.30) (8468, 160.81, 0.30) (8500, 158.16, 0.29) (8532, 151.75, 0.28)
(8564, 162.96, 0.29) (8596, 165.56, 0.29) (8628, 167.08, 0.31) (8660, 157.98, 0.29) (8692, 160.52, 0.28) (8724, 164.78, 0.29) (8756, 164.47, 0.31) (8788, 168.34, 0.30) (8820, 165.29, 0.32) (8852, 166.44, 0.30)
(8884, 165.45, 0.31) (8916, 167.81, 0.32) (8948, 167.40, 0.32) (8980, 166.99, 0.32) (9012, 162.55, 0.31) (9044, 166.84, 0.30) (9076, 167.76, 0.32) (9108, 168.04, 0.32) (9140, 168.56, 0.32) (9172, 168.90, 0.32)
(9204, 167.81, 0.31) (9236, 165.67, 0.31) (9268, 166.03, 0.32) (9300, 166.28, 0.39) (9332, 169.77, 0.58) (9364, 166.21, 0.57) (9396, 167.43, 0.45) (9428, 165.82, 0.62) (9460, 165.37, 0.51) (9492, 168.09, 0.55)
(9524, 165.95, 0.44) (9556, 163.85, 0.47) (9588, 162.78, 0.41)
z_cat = 0.00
